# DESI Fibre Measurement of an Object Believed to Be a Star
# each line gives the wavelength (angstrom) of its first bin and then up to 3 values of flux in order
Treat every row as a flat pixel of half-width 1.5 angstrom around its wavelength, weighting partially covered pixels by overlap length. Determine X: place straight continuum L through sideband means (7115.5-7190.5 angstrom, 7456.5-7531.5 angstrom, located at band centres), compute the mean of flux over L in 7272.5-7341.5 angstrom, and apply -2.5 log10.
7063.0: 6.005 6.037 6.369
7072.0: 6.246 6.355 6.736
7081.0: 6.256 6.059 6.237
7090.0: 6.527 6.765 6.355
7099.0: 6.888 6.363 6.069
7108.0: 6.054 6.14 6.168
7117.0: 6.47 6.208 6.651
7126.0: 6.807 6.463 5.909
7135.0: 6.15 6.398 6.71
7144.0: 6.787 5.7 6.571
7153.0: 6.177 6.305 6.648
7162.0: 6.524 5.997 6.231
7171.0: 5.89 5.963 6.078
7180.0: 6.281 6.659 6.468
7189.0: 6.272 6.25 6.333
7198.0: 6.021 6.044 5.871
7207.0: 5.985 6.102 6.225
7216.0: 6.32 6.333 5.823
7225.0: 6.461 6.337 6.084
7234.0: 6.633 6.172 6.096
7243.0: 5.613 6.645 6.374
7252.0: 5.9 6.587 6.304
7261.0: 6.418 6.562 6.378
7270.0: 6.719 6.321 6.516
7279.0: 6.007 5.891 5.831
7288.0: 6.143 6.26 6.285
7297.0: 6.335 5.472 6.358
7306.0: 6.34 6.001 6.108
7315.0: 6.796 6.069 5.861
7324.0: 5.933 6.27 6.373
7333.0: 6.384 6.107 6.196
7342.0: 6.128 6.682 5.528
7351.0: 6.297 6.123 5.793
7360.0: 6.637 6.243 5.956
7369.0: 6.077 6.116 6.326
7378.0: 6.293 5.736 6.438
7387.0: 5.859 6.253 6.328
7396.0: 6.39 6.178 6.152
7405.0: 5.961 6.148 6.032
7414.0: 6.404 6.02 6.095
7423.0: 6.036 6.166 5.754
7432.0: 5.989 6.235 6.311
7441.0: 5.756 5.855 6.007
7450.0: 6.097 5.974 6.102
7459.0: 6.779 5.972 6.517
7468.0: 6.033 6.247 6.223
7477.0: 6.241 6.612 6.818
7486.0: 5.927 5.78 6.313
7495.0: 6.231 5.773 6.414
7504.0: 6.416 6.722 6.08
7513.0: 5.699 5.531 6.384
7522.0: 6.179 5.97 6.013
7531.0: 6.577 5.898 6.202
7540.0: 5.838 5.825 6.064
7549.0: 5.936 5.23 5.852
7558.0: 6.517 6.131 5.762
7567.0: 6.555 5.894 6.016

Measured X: 0.02 mag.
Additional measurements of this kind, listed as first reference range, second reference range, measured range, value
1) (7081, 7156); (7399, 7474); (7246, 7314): 0.00 mag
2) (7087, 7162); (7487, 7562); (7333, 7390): 0.01 mag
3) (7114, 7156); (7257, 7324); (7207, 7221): 0.02 mag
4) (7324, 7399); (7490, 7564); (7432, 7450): 0.02 mag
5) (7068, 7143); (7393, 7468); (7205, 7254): 0.01 mag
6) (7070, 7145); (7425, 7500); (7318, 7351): 0.02 mag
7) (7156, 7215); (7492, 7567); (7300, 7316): -0.01 mag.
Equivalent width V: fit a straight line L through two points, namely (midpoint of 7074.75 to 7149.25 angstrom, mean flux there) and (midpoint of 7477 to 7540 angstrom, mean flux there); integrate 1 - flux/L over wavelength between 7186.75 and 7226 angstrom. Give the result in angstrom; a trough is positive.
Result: 1.0 angstrom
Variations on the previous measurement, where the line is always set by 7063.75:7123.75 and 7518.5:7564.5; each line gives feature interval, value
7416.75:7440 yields 0.1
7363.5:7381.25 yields 0.1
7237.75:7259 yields 0.1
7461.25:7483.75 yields -1.0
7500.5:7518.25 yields -0.3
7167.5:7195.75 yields 0.2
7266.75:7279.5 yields -0.4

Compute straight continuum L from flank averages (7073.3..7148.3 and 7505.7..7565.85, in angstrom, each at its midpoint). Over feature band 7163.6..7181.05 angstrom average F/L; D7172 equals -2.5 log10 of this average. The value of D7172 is 0.04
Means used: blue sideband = 6.37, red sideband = 6.02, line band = 6.07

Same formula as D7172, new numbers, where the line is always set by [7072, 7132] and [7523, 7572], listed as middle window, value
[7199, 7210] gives 0.055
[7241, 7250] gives 0.012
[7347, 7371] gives 0.014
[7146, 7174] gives 0.020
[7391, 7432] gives 0.001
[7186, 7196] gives 0.000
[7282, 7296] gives 0.021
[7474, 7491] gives -0.035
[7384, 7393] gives -0.003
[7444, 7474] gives -0.015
